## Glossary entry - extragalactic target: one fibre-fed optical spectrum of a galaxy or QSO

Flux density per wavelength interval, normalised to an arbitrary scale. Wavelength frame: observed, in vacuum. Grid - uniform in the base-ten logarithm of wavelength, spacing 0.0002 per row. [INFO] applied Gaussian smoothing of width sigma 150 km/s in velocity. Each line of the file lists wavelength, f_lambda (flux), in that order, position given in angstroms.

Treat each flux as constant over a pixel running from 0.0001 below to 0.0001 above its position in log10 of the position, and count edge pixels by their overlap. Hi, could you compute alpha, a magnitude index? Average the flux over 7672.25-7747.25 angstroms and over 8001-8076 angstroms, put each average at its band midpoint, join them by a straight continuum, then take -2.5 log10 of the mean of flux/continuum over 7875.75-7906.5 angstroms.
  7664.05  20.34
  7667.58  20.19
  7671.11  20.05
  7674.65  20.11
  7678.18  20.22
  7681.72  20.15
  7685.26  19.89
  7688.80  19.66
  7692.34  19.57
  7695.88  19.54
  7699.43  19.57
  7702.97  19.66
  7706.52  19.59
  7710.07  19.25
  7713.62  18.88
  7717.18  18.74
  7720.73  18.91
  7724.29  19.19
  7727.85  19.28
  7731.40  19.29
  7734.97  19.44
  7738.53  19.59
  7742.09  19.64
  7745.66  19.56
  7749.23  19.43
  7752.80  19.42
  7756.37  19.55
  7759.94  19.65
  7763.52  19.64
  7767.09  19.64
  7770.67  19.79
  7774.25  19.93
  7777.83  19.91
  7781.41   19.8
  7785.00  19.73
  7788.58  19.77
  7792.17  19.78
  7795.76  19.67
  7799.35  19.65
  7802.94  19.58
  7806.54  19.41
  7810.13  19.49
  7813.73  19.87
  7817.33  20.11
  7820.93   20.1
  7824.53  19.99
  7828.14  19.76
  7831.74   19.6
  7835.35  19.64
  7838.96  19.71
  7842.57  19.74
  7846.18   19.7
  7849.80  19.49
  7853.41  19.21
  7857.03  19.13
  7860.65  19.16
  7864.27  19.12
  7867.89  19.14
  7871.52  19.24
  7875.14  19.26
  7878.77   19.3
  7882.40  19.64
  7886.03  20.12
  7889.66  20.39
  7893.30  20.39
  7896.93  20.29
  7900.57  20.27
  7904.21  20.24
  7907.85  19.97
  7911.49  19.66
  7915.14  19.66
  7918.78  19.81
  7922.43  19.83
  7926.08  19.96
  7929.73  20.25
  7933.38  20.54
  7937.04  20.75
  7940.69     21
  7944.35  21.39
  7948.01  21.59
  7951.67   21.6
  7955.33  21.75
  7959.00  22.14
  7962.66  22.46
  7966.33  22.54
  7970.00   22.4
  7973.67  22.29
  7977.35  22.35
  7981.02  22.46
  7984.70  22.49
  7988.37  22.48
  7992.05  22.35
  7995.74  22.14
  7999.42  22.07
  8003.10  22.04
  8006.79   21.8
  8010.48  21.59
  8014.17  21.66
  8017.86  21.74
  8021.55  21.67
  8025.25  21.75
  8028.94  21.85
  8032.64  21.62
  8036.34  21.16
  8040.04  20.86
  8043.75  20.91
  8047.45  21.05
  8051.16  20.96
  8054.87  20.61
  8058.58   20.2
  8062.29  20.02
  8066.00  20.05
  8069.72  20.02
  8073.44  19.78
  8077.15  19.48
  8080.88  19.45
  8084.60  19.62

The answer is 0.017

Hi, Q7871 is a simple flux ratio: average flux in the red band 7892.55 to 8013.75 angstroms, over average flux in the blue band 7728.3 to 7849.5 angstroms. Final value 1.1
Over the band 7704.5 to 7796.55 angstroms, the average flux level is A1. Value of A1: 19.5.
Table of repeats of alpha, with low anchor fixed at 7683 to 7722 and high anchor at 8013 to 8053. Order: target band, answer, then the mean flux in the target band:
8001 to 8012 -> -0.03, 21.8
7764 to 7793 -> 0.00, 19.8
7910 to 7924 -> 0.05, 19.7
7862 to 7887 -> 0.06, 19.4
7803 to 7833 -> 0.02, 19.8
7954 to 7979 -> -0.07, 22.3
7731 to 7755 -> 0.01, 19.5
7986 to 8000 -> -0.06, 22.3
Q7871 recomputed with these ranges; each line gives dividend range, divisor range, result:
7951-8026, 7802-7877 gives 1.13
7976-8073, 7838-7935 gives 1.08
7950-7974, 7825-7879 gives 1.14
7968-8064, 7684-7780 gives 1.11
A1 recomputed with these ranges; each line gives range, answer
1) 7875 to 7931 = 20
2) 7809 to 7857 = 19.7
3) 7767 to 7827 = 19.8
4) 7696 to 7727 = 19.2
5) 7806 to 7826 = 19.9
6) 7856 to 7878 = 19.2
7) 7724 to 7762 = 19.5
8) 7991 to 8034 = 21.8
